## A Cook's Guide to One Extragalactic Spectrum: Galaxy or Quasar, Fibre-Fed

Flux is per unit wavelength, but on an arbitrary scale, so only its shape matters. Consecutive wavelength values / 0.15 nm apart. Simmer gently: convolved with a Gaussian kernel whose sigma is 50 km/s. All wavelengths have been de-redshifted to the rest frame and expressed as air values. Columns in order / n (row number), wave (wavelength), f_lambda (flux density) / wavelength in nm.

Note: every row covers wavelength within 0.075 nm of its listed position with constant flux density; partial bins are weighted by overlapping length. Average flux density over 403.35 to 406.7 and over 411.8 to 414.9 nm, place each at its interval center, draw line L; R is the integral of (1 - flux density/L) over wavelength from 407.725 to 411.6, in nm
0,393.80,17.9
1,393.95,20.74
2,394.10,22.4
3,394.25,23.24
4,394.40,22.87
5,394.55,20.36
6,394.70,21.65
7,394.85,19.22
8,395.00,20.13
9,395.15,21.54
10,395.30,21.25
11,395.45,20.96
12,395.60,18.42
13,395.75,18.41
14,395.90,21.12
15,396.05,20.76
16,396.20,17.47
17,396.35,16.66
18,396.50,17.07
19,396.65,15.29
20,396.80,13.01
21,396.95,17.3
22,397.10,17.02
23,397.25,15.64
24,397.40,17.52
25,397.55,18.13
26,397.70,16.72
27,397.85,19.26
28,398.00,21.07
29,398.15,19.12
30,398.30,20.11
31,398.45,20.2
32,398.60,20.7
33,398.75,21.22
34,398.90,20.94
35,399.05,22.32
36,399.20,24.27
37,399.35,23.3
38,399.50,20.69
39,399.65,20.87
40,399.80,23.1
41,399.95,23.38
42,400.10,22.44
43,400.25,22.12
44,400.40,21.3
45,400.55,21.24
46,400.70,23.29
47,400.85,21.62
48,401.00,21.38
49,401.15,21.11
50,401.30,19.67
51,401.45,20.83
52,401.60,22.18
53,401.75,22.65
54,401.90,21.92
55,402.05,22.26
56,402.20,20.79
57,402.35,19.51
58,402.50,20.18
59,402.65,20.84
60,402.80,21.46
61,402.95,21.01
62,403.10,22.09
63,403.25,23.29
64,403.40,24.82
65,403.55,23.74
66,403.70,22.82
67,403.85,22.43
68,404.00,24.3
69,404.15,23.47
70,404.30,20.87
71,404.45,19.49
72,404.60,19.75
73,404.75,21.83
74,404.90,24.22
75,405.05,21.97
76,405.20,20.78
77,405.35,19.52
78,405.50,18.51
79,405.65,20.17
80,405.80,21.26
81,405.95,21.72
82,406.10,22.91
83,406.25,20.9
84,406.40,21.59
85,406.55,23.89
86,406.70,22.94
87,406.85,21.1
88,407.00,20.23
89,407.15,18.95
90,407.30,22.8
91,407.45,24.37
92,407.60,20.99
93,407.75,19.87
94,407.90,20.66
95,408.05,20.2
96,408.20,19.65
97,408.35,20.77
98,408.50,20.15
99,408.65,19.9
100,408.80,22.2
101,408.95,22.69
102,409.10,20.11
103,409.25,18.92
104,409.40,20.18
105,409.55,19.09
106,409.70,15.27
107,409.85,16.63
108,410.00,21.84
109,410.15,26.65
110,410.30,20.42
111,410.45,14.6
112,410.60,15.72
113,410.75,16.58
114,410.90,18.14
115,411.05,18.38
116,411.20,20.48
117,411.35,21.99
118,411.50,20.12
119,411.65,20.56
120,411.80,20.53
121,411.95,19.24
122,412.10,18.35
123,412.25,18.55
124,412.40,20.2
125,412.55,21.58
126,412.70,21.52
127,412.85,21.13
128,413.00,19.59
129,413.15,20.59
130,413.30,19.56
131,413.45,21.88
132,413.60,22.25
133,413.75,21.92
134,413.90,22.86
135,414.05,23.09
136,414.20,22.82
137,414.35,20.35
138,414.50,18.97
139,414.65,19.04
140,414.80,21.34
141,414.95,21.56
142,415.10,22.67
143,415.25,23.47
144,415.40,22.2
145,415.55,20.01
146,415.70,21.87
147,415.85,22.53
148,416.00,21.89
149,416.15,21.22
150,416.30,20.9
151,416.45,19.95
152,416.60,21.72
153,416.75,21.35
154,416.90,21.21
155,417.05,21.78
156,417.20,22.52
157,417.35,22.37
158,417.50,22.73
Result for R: 0.29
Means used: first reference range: 21.9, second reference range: 20.7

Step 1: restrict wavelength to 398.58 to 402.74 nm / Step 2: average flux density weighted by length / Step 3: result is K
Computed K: 21.7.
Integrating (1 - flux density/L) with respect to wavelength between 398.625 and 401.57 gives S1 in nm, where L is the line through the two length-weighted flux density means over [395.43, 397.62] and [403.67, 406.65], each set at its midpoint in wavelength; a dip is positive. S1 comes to -0.40 nm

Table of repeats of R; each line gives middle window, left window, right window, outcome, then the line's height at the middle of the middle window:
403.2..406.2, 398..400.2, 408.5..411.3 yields -0.209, 20.4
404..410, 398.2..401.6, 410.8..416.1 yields 0.113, 21.2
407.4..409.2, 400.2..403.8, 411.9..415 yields 0.028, 21.2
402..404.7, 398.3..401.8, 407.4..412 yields -0.095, 21.1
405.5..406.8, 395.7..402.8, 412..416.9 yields -0.068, 20.6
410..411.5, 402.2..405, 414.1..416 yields 0.156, 21.6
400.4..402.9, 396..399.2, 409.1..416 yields -0.295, 19.1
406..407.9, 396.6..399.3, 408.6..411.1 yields -0.246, 19.2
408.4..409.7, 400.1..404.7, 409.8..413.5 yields 0.015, 20.4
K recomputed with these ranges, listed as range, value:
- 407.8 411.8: 19.7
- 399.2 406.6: 21.8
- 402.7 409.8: 21.3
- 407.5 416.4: 20.5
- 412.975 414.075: 21.5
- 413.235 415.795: 21.5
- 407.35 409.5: 20.8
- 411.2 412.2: 20.1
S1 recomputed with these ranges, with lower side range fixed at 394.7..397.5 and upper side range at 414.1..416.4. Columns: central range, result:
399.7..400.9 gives -0.21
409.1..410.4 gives 0.05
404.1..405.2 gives -0.10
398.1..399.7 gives -0.21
